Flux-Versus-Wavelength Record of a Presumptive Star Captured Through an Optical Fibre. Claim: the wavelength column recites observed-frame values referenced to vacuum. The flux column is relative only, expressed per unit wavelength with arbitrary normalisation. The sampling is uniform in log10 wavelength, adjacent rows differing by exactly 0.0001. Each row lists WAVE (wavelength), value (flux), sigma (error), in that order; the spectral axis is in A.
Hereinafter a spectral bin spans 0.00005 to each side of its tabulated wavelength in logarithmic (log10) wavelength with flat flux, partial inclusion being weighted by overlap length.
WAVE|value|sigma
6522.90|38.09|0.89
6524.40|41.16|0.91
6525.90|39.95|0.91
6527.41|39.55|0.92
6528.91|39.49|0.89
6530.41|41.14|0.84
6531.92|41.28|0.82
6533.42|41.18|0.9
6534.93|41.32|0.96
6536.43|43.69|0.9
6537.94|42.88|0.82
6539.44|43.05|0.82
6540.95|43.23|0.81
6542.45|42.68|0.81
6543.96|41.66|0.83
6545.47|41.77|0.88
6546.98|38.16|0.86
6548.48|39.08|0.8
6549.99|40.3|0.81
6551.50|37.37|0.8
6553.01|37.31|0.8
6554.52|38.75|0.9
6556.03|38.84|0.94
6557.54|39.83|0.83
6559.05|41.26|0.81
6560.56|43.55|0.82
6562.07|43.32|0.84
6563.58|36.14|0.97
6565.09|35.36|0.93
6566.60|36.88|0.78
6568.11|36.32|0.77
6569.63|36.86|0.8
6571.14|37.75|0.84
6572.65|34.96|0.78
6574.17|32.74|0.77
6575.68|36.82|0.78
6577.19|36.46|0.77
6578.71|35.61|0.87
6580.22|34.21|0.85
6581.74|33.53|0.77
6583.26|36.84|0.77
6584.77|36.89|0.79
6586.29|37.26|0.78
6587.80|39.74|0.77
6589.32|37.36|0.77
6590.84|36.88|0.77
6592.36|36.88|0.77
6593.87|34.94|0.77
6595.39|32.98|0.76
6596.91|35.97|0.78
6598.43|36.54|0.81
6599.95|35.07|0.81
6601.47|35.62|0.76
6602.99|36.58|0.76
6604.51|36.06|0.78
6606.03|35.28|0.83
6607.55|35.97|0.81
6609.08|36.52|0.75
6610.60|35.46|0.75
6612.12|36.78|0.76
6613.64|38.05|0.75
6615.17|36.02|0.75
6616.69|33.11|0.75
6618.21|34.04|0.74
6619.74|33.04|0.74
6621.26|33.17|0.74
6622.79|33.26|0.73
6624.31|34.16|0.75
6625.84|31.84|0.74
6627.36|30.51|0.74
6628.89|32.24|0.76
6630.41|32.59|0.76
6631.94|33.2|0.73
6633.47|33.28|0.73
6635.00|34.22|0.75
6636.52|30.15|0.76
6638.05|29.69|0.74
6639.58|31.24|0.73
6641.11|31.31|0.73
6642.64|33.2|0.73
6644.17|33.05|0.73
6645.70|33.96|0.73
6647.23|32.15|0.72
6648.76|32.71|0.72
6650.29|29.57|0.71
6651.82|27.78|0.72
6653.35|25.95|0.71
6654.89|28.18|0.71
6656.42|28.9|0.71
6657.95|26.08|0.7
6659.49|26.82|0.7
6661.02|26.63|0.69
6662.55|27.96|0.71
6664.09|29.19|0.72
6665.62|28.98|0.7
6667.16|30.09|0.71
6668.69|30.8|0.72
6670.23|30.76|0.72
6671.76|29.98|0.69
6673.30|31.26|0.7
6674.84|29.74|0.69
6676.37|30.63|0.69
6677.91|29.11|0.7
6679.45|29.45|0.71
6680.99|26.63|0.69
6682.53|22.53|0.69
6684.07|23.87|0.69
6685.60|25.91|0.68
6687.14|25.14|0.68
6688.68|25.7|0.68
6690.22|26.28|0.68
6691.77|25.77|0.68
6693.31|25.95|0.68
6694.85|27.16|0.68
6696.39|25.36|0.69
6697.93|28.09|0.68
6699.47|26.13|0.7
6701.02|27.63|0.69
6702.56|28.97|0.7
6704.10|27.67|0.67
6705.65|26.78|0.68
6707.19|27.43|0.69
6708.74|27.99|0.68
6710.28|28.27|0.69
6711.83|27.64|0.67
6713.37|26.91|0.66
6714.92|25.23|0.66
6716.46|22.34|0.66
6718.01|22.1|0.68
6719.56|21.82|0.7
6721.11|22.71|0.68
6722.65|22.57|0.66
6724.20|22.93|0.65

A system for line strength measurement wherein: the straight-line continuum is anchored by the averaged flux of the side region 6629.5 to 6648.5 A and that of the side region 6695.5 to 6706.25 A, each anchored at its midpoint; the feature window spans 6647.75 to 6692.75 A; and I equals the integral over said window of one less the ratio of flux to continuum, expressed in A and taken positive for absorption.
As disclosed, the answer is 2.6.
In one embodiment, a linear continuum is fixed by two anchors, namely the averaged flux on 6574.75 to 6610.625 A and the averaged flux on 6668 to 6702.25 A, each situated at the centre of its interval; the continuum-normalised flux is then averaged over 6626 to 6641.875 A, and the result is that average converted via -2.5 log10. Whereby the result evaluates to 0.01 mag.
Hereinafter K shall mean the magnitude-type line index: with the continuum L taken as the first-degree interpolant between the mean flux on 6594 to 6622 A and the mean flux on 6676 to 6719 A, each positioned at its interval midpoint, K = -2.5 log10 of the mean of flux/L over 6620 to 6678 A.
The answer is 0.02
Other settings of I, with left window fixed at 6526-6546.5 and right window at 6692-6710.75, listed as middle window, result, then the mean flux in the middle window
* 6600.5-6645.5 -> 0.4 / 33.8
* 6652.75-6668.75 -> 1.4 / 28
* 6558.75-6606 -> 1.2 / 36.6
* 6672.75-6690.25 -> 1.1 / 27.2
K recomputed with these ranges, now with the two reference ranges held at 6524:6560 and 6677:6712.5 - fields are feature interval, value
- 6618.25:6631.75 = 0.013 mag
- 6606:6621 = -0.038 mag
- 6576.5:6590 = 0.013 mag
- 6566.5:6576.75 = 0.057 mag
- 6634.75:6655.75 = 0.015 mag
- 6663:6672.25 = -0.025 mag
